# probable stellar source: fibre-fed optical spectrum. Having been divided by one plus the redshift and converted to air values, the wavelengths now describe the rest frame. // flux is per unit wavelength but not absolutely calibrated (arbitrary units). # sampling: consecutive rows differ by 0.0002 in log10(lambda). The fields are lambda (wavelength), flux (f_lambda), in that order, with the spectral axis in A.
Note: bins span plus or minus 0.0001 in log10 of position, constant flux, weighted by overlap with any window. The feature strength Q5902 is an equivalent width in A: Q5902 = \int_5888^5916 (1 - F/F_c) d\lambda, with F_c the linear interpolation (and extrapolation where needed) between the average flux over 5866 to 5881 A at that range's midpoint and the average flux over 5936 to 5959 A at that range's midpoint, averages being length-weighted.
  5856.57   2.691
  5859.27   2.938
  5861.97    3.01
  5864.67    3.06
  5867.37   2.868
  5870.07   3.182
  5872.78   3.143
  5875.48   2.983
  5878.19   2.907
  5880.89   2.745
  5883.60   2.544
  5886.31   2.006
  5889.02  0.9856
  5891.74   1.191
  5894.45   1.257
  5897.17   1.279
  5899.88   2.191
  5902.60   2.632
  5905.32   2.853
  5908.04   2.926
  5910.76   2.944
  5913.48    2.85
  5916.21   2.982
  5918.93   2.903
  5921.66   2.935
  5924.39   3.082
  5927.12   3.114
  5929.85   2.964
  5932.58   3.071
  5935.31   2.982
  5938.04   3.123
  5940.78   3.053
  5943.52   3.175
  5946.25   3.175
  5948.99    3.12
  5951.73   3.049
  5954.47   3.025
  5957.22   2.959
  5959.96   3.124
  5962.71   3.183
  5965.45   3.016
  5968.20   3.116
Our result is 8.0 A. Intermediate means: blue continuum 2.99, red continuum 3.08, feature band 2.16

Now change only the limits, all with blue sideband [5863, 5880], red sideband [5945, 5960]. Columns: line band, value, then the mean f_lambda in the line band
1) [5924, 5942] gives 0.0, 3.05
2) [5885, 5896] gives 6.1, 1.35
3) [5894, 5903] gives 3.6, 1.81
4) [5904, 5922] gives 0.8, 2.91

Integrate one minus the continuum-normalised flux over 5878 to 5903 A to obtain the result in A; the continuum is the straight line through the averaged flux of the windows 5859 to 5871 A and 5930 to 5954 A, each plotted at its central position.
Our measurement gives 9.3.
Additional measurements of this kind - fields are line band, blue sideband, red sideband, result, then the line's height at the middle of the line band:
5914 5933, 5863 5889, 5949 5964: -0.4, 2.93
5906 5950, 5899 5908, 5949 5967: -3.1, 2.83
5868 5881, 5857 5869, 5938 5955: -0.2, 2.97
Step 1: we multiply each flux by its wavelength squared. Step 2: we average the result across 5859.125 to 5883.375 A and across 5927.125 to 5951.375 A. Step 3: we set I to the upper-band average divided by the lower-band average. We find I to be 1.06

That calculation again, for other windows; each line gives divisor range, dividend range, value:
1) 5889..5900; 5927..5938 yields 2.30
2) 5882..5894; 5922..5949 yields 1.87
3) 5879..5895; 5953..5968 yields 1.70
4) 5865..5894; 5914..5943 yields 1.26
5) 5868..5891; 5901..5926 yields 1.16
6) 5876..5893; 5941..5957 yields 1.50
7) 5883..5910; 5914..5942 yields 1.53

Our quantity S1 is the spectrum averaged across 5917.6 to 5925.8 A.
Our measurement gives 2.97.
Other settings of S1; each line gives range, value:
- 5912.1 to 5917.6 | 2.92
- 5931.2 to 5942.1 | 3.06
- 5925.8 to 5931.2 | 3.04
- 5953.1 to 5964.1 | 3.07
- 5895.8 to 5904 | 2.04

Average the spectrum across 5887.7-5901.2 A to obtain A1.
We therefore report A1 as 1.38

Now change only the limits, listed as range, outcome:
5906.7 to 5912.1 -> 2.94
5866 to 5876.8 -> 3.05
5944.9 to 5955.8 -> 3.09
